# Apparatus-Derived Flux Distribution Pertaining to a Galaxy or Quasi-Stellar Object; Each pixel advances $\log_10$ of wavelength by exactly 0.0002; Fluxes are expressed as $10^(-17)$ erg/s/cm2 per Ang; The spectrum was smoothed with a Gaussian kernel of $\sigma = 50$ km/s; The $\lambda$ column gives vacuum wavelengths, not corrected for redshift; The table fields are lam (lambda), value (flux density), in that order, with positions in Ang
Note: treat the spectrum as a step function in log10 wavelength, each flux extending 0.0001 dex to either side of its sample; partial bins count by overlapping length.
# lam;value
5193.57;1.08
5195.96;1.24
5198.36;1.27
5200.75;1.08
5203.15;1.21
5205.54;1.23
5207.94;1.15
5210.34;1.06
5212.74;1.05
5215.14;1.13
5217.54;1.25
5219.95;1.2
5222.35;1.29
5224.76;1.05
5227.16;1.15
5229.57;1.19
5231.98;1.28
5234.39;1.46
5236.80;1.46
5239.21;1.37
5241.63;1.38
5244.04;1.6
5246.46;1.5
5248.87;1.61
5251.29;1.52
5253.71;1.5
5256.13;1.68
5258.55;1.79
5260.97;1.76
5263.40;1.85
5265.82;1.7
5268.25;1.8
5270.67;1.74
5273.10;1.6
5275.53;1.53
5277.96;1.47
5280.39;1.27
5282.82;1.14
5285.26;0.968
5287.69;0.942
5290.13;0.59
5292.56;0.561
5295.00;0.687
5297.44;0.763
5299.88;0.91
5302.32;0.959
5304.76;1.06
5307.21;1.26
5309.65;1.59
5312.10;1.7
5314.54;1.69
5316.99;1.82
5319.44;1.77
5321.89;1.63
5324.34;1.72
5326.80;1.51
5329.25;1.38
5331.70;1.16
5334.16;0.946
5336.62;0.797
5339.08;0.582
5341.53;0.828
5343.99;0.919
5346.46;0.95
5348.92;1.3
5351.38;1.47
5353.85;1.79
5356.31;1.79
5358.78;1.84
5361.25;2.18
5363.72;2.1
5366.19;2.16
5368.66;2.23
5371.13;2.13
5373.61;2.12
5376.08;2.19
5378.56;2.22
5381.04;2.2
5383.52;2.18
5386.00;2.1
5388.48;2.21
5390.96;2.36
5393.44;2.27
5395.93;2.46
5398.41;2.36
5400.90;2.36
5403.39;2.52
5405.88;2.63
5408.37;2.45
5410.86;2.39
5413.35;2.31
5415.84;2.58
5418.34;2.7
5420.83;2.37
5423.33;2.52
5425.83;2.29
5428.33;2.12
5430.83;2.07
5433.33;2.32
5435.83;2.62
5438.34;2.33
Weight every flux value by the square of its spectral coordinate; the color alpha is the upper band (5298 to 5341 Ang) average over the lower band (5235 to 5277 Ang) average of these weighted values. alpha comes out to 0.83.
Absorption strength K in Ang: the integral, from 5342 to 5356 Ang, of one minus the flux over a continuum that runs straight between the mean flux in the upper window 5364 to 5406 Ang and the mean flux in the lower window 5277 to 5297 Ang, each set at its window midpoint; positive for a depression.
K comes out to 3.9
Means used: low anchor 0.939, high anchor 2.26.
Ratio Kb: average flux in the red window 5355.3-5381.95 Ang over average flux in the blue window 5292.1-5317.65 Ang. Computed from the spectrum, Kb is 1.78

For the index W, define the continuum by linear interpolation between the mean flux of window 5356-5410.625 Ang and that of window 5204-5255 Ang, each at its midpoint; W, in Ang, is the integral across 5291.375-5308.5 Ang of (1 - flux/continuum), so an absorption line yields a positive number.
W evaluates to 8.4 Ang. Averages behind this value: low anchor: 1.31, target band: 0.889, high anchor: 2.24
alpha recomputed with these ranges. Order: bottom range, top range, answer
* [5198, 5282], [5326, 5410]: 1.38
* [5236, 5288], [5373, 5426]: 1.64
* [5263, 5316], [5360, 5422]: 1.91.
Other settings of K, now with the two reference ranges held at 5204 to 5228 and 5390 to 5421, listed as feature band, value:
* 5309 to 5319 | 0.6 Ang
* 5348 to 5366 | 2.6 Ang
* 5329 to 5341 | 6.3 Ang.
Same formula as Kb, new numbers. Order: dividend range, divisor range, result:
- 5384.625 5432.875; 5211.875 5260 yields 1.72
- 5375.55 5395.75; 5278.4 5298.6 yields 2.51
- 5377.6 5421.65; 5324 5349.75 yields 2.21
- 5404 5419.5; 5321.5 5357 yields 2.03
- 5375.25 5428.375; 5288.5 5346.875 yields 2.04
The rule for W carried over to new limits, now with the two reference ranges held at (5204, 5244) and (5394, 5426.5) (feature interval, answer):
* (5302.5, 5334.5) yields 6.5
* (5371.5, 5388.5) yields 0.7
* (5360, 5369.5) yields 0.0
